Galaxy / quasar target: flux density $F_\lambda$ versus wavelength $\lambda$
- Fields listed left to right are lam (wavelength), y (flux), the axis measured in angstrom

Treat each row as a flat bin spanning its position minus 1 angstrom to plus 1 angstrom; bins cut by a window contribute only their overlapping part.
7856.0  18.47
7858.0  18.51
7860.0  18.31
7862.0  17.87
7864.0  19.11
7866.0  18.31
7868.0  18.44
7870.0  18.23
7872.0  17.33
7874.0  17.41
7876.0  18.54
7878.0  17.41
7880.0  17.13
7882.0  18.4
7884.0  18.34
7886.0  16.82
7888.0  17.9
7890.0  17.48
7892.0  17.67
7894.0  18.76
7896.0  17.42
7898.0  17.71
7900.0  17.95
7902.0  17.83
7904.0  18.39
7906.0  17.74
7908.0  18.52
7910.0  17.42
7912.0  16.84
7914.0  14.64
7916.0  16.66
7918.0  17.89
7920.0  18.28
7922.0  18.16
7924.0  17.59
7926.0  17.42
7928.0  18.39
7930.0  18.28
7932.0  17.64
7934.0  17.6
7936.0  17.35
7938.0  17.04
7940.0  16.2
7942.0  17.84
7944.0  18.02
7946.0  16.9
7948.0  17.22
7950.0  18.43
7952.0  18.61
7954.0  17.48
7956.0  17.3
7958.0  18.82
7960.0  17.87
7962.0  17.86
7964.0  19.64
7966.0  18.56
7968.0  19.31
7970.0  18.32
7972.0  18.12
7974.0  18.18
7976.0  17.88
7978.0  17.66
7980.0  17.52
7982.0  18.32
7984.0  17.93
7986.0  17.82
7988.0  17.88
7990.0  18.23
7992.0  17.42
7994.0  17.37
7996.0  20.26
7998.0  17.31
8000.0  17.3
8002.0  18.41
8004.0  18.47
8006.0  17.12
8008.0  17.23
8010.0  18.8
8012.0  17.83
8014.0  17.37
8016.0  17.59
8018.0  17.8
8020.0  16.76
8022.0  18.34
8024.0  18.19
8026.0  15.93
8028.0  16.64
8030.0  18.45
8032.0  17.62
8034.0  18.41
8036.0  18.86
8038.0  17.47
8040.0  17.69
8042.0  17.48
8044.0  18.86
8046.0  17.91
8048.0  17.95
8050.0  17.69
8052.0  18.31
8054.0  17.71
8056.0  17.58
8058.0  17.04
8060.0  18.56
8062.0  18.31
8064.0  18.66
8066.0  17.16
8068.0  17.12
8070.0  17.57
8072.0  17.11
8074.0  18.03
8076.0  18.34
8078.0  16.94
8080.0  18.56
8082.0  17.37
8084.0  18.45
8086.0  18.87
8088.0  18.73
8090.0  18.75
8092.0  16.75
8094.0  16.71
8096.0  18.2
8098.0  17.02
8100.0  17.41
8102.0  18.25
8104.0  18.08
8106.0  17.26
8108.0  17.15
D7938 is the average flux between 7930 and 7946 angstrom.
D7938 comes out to 17.4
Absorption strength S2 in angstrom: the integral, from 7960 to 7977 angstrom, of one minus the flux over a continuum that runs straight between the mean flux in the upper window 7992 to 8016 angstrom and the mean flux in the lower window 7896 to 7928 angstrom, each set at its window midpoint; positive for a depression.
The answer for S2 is -0.6 angstrom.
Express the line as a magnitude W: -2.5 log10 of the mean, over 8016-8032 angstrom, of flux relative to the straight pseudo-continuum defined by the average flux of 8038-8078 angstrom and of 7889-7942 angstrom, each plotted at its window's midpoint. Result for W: 0.02 mag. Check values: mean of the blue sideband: 17.6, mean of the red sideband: 17.8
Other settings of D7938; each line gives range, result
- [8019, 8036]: 17.6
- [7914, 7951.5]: 17.5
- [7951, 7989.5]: 18.2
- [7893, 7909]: 18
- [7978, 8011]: 18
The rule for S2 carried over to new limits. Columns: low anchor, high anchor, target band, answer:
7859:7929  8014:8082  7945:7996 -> -0.9 angstrom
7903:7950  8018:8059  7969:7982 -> -0.3 angstrom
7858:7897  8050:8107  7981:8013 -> -0.2 angstrom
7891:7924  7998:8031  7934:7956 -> 0.1 angstrom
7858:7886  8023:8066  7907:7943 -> 1.1 angstrom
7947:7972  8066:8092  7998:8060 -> 1.0 angstrom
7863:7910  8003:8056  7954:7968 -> -0.4 angstrom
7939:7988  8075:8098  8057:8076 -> 0.2 angstrom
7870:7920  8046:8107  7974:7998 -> -0.4 angstrom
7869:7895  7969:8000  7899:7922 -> 0.5 angstrom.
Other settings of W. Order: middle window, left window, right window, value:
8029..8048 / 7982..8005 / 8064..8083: -0.016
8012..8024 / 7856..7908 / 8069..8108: 0.013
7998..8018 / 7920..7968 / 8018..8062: 0.003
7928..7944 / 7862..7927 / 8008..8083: 0.014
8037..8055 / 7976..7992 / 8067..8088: -0.001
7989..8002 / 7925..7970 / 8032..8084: -0.007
